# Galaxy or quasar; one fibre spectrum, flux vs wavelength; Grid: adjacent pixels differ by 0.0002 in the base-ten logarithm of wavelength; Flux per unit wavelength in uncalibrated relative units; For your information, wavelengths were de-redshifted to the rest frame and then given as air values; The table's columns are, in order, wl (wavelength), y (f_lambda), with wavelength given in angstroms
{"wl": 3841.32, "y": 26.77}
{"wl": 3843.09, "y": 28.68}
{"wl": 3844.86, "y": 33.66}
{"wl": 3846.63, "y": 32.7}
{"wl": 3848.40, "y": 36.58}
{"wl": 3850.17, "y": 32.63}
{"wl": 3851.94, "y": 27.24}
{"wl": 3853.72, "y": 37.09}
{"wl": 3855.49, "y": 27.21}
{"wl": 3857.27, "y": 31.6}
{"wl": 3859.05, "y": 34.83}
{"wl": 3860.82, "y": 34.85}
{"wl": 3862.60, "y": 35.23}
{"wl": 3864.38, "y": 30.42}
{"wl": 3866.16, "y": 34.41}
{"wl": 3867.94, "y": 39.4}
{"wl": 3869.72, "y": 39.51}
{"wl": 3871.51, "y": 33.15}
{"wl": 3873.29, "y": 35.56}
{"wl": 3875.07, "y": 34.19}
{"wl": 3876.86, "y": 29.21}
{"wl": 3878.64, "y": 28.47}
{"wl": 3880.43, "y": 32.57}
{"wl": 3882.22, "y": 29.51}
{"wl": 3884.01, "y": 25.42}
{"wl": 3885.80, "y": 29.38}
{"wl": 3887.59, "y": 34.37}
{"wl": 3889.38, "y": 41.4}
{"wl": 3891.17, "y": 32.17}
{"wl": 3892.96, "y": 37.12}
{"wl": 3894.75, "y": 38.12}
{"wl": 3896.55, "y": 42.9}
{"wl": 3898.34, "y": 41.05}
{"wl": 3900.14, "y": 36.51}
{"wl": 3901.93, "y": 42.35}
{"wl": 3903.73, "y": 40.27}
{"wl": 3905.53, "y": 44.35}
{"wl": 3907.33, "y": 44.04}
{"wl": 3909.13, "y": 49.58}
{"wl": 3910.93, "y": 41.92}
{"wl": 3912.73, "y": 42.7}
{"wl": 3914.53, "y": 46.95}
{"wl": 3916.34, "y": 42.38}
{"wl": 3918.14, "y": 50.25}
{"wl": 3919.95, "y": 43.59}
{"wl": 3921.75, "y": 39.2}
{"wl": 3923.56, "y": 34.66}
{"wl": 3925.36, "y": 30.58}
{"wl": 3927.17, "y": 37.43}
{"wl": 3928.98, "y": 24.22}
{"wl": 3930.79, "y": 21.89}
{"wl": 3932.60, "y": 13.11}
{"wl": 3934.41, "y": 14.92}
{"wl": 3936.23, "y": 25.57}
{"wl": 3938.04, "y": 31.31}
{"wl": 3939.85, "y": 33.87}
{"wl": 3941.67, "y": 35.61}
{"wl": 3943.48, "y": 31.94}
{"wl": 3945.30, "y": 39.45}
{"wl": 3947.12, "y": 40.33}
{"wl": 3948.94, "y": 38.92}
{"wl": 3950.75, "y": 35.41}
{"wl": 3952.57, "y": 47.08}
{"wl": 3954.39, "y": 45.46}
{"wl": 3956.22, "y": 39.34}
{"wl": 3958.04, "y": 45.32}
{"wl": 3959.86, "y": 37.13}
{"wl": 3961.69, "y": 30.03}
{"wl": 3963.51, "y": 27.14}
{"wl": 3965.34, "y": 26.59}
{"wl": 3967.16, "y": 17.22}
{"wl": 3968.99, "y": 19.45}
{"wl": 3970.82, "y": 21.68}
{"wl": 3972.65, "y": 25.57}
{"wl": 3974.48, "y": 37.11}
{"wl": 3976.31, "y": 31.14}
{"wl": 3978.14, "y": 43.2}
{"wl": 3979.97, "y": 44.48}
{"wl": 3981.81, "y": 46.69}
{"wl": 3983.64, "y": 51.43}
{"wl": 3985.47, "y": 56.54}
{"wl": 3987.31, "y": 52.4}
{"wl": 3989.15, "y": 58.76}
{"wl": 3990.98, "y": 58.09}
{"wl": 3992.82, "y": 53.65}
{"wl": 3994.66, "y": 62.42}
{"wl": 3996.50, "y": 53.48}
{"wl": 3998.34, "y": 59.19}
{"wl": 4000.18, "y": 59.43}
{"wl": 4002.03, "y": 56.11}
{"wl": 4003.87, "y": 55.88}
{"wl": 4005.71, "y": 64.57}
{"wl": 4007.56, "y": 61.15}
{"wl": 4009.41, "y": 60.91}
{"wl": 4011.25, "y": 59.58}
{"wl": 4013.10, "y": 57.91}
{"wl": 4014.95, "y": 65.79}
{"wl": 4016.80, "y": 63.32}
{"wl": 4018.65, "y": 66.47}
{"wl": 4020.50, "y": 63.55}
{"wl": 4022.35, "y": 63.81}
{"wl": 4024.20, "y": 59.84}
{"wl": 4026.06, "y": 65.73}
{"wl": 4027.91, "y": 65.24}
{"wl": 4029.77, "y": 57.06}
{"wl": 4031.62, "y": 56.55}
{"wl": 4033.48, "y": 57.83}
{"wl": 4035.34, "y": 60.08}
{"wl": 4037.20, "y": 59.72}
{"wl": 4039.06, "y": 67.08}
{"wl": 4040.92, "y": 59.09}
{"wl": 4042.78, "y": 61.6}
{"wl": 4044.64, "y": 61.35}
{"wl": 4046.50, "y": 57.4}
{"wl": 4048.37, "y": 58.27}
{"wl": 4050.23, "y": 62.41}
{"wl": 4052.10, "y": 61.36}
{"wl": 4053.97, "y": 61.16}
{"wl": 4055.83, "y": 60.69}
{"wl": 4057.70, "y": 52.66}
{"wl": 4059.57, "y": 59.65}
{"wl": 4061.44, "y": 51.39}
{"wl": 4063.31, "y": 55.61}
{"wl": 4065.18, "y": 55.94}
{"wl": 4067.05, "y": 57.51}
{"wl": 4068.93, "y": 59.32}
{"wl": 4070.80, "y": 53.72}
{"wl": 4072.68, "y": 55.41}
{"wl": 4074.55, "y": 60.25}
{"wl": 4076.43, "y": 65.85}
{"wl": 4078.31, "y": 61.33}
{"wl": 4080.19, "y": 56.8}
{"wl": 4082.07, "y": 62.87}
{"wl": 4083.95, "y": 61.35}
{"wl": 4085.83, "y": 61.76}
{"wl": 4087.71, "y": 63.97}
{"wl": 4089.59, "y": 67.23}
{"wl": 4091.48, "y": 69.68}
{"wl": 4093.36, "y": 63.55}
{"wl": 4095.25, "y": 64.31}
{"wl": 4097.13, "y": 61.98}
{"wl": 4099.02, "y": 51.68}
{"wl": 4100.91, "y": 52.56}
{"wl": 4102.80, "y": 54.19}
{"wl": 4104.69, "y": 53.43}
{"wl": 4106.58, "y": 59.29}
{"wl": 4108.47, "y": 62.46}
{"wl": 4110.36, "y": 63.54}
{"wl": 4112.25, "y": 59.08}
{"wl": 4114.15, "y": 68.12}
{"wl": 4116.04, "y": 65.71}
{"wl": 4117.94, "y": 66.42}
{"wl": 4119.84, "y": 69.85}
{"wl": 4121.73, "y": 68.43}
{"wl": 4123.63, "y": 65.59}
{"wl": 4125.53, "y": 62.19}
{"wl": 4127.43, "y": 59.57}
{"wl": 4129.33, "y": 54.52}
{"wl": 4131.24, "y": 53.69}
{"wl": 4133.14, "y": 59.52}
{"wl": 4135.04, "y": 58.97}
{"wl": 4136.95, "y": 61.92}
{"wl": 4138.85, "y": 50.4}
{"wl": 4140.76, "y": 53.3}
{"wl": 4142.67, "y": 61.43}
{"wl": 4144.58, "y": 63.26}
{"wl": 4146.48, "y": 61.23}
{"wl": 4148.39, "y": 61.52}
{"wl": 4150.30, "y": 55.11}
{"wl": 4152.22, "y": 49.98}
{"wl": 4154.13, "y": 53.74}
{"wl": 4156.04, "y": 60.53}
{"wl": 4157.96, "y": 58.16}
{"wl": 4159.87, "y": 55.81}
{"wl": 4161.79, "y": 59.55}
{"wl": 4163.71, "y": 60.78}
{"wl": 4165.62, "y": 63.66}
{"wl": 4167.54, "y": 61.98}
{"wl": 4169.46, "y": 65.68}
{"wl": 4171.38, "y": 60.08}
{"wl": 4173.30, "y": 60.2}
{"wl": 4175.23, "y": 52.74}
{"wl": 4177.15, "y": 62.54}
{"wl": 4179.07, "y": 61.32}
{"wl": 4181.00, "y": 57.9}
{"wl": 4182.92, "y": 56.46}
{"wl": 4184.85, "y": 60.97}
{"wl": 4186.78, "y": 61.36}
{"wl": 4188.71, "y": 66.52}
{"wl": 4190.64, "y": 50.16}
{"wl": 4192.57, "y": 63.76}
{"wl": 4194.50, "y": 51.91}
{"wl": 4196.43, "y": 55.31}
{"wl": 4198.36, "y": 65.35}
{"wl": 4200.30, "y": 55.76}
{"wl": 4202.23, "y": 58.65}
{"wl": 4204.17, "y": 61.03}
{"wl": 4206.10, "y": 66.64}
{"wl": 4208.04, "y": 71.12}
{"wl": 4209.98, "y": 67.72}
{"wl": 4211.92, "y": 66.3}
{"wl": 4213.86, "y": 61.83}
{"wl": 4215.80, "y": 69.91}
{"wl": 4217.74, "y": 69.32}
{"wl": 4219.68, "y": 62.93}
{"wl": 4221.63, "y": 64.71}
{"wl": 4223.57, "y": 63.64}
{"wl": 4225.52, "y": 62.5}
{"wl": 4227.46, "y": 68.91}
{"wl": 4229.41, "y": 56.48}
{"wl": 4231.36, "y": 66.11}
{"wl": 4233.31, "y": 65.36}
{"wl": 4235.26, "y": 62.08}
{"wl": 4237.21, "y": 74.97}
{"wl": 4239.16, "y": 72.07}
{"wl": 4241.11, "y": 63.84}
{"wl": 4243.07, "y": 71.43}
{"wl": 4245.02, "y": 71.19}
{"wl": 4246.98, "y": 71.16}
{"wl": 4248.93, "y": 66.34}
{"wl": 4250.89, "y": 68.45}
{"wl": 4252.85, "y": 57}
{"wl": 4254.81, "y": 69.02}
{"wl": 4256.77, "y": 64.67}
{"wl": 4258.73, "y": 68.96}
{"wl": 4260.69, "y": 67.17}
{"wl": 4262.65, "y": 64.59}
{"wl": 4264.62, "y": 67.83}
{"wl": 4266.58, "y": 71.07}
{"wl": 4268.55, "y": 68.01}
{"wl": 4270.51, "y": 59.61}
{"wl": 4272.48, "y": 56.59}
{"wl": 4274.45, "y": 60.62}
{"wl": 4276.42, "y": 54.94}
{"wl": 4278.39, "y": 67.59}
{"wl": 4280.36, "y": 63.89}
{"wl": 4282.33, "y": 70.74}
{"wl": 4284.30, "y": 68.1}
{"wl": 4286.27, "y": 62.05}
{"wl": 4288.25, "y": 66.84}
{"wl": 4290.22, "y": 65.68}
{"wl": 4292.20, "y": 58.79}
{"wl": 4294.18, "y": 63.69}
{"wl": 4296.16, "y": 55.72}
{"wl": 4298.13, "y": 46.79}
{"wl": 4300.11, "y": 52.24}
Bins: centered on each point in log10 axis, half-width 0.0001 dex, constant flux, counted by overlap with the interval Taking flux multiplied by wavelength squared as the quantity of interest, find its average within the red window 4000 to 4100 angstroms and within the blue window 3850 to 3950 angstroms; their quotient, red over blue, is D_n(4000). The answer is 1.9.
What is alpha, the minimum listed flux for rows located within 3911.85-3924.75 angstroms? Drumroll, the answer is 34.66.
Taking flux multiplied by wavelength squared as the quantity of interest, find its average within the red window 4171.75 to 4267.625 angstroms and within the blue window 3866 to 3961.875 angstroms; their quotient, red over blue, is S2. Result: 2.1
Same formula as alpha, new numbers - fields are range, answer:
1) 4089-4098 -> 61.98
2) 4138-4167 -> 49.98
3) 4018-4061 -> 52.66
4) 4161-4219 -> 50.16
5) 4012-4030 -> 57.06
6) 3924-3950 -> 13.11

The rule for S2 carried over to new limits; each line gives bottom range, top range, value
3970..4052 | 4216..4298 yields 1.30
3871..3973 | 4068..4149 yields 1.92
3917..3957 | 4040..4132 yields 1.89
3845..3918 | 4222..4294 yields 2.16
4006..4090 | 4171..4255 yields 1.14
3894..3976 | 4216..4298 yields 2.16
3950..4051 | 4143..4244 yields 1.32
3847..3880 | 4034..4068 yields 1.94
